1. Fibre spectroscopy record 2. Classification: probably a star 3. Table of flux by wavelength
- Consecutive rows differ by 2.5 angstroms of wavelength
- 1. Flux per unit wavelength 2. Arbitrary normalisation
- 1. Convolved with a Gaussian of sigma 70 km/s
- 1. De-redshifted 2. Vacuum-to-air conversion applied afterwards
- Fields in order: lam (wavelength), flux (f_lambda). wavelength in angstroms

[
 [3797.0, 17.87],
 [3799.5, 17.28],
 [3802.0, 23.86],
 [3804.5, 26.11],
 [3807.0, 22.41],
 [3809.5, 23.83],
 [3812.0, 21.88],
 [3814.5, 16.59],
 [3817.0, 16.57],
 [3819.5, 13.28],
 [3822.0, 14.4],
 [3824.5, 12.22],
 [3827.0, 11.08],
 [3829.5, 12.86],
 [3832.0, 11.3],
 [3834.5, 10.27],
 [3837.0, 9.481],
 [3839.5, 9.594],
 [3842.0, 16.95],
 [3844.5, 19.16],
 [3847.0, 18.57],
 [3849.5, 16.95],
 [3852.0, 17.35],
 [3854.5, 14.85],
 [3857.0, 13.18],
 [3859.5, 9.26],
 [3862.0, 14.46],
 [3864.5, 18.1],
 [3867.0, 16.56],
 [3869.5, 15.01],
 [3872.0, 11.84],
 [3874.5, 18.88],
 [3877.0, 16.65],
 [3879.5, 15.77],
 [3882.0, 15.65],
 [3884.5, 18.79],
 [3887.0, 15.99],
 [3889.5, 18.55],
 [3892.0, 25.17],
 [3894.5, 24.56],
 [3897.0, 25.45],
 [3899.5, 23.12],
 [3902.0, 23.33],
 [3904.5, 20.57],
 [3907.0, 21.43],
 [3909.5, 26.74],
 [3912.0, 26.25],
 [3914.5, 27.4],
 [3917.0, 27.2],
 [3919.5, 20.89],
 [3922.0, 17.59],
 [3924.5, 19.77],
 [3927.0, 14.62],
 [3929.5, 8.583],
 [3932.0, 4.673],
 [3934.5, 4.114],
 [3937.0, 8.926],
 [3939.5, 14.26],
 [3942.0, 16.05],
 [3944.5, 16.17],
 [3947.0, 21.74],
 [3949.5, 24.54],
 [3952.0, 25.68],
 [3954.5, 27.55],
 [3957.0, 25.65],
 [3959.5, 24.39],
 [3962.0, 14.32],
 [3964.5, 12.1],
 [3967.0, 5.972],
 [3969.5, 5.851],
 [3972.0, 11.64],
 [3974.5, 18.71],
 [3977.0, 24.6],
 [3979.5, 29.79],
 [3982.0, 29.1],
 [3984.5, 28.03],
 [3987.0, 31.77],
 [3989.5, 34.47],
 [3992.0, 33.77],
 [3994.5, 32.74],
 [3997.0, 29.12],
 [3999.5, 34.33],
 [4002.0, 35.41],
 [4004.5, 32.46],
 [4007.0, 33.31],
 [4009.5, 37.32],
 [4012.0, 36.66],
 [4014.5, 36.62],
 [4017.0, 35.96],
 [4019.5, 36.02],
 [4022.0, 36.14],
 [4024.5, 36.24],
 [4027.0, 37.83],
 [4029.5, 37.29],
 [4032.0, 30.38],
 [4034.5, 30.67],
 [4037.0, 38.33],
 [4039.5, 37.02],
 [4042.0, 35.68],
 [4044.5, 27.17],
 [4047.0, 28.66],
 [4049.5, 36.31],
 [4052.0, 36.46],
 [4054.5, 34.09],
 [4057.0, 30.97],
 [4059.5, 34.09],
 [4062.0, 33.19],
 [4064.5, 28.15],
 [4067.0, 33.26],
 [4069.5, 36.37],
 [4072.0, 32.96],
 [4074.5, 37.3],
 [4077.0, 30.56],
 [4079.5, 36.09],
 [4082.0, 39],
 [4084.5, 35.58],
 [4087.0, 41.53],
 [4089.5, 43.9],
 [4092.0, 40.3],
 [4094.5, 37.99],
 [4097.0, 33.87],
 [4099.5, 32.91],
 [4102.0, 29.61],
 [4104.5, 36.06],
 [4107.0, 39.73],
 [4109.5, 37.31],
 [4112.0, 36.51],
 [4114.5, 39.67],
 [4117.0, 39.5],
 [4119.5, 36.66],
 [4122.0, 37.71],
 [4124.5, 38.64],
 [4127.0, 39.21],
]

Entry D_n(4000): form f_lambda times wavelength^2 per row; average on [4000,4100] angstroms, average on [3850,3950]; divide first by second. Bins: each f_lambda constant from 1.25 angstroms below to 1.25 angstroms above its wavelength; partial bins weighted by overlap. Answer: 2.1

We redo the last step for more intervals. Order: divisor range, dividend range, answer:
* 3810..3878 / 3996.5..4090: 2.60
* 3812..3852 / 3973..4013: 2.37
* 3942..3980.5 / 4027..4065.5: 1.83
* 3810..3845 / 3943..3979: 1.42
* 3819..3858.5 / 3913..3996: 1.55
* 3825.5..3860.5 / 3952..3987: 1.60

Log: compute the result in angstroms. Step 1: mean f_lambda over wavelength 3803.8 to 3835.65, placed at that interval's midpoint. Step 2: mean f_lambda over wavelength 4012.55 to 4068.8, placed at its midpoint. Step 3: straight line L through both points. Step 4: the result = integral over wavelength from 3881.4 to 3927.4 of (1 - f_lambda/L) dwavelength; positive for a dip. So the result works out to 2.2 angstroms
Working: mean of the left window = 16.2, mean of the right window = 34.2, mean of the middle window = 22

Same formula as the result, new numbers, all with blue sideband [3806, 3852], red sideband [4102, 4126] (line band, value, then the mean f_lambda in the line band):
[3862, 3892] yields 3.71 angstroms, 16.8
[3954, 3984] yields 8.18 angstroms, 19.2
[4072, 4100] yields -1.37 angstroms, 37.1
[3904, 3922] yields -1.73 angstroms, 24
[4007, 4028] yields -4.42 angstroms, 36.4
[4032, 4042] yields -1.00 angstroms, 34.8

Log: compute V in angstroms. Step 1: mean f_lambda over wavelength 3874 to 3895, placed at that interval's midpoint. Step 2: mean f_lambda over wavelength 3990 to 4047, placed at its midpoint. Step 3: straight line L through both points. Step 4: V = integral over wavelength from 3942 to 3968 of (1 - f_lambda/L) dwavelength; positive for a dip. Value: 6.8 angstroms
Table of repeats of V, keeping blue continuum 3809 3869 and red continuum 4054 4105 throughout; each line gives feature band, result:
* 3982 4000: -2.6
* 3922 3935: 6.3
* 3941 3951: 1.7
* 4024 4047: -2.0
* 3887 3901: -2.3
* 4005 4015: -2.2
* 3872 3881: 0.8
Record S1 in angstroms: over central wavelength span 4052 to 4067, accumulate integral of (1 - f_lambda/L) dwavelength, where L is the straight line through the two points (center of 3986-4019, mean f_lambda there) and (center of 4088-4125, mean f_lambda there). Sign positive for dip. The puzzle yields 1.4 angstroms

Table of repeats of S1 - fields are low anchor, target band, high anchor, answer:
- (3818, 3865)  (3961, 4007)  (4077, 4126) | 3.6 angstroms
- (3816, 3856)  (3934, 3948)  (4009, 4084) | 6.0 angstroms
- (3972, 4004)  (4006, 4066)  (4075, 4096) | -1.4 angstroms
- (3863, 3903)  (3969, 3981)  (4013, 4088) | 3.7 angstroms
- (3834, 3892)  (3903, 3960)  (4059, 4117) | 6.2 angstroms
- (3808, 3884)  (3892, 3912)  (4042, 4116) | -3.9 angstroms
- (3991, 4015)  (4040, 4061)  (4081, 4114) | 1.5 angstroms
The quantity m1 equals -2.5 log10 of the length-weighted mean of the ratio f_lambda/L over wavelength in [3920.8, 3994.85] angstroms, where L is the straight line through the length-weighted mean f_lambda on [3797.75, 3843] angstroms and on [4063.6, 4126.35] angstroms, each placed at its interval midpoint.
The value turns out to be 0.345 mag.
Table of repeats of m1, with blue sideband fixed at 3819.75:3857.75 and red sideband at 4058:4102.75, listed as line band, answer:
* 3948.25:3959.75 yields -0.07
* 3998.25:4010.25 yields -0.20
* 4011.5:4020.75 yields -0.22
